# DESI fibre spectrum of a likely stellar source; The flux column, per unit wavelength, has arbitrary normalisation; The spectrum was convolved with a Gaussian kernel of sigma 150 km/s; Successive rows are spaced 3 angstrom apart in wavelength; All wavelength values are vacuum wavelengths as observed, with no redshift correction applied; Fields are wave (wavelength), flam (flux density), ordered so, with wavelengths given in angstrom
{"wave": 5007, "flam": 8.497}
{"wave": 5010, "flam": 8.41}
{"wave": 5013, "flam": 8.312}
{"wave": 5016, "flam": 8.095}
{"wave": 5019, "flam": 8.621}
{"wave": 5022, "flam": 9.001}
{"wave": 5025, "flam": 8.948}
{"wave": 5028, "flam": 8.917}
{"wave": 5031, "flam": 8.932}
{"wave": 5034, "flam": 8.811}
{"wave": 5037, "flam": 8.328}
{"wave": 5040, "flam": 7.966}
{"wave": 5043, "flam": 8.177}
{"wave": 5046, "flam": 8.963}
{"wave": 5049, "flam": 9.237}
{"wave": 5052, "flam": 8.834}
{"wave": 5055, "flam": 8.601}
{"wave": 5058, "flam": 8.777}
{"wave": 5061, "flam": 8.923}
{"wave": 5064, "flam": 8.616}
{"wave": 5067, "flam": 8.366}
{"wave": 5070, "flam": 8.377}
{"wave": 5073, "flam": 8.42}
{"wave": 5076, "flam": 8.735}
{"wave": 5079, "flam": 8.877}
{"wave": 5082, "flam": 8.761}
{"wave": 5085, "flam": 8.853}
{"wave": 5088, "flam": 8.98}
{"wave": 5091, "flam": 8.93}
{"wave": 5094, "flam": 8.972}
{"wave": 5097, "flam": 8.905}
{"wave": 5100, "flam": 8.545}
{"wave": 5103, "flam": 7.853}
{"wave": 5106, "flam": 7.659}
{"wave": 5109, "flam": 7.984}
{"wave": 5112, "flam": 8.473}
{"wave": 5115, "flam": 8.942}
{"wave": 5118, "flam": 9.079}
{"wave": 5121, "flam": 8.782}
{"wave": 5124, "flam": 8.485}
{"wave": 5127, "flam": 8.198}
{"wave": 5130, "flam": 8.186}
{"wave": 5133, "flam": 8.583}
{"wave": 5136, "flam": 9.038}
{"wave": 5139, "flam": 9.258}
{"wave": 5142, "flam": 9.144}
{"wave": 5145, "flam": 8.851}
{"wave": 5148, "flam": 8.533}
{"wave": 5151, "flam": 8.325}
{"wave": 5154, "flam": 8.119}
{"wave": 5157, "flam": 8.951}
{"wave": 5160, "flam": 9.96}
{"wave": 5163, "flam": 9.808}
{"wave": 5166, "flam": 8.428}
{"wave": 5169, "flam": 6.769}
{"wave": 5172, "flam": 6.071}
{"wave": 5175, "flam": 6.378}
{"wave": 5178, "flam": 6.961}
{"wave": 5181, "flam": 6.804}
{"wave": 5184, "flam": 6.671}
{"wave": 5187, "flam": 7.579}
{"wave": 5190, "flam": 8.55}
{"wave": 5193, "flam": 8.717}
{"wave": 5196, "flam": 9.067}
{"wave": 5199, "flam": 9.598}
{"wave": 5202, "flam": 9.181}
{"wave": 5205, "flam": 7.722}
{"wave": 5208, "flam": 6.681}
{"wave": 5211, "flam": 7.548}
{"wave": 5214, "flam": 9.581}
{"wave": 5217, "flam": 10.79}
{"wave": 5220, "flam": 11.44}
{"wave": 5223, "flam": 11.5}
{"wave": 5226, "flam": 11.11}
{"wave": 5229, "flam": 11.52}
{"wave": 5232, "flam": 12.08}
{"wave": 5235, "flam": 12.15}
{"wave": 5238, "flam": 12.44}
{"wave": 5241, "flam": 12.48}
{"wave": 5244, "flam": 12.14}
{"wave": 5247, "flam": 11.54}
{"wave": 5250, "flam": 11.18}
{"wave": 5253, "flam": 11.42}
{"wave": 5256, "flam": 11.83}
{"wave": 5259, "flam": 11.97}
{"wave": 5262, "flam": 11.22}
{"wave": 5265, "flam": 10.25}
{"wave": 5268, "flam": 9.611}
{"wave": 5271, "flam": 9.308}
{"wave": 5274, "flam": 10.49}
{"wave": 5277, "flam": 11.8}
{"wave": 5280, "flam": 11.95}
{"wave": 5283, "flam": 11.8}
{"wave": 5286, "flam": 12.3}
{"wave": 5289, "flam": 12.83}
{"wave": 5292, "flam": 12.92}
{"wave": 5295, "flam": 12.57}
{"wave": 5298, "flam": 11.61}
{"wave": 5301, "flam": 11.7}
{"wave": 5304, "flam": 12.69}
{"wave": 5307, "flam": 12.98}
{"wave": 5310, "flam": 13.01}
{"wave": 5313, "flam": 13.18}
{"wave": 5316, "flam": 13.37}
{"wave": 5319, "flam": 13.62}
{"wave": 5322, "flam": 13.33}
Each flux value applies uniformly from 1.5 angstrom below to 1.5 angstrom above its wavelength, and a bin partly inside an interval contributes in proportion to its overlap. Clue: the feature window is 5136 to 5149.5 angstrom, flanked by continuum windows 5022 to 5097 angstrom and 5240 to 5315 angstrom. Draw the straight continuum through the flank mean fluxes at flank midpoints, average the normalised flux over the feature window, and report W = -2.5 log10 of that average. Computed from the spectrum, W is 0.11 mag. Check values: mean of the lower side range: 8.73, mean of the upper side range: 11.8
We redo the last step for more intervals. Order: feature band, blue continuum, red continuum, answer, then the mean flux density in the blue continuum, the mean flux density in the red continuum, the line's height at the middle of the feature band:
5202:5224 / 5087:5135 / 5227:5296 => 0.152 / 8.54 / 11.6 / 10.6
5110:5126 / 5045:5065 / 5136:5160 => 0.016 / 8.85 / 8.83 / 8.84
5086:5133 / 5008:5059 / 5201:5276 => 0.105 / 8.64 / 10.7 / 9.41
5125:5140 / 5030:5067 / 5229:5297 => 0.142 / 8.66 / 11.6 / 9.83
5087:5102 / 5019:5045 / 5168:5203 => -0.073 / 8.64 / 7.69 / 8.25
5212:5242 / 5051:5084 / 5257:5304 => -0.059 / 8.66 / 11.5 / 10.8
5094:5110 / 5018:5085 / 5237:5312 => 0.138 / 8.69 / 11.8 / 9.39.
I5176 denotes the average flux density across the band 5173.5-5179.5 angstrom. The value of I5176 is 6.67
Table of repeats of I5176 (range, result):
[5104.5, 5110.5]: 7.82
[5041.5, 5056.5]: 8.76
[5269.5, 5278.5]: 10.5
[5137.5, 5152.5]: 8.82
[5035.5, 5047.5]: 8.36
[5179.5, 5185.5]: 6.74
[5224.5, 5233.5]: 11.6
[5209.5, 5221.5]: 9.84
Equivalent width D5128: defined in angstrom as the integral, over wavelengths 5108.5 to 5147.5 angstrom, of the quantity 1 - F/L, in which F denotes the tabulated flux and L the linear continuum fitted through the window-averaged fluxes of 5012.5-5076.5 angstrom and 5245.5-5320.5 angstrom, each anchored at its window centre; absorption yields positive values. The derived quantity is 4.3 angstrom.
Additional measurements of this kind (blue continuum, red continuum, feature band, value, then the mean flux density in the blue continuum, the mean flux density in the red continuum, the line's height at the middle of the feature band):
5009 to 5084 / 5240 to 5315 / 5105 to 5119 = 1.6 angstrom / 8.64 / 11.8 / 9.54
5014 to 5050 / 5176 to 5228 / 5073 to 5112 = 0.6 angstrom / 8.65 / 8.8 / 8.7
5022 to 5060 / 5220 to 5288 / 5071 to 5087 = 0.8 angstrom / 8.72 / 11.5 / 9.21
